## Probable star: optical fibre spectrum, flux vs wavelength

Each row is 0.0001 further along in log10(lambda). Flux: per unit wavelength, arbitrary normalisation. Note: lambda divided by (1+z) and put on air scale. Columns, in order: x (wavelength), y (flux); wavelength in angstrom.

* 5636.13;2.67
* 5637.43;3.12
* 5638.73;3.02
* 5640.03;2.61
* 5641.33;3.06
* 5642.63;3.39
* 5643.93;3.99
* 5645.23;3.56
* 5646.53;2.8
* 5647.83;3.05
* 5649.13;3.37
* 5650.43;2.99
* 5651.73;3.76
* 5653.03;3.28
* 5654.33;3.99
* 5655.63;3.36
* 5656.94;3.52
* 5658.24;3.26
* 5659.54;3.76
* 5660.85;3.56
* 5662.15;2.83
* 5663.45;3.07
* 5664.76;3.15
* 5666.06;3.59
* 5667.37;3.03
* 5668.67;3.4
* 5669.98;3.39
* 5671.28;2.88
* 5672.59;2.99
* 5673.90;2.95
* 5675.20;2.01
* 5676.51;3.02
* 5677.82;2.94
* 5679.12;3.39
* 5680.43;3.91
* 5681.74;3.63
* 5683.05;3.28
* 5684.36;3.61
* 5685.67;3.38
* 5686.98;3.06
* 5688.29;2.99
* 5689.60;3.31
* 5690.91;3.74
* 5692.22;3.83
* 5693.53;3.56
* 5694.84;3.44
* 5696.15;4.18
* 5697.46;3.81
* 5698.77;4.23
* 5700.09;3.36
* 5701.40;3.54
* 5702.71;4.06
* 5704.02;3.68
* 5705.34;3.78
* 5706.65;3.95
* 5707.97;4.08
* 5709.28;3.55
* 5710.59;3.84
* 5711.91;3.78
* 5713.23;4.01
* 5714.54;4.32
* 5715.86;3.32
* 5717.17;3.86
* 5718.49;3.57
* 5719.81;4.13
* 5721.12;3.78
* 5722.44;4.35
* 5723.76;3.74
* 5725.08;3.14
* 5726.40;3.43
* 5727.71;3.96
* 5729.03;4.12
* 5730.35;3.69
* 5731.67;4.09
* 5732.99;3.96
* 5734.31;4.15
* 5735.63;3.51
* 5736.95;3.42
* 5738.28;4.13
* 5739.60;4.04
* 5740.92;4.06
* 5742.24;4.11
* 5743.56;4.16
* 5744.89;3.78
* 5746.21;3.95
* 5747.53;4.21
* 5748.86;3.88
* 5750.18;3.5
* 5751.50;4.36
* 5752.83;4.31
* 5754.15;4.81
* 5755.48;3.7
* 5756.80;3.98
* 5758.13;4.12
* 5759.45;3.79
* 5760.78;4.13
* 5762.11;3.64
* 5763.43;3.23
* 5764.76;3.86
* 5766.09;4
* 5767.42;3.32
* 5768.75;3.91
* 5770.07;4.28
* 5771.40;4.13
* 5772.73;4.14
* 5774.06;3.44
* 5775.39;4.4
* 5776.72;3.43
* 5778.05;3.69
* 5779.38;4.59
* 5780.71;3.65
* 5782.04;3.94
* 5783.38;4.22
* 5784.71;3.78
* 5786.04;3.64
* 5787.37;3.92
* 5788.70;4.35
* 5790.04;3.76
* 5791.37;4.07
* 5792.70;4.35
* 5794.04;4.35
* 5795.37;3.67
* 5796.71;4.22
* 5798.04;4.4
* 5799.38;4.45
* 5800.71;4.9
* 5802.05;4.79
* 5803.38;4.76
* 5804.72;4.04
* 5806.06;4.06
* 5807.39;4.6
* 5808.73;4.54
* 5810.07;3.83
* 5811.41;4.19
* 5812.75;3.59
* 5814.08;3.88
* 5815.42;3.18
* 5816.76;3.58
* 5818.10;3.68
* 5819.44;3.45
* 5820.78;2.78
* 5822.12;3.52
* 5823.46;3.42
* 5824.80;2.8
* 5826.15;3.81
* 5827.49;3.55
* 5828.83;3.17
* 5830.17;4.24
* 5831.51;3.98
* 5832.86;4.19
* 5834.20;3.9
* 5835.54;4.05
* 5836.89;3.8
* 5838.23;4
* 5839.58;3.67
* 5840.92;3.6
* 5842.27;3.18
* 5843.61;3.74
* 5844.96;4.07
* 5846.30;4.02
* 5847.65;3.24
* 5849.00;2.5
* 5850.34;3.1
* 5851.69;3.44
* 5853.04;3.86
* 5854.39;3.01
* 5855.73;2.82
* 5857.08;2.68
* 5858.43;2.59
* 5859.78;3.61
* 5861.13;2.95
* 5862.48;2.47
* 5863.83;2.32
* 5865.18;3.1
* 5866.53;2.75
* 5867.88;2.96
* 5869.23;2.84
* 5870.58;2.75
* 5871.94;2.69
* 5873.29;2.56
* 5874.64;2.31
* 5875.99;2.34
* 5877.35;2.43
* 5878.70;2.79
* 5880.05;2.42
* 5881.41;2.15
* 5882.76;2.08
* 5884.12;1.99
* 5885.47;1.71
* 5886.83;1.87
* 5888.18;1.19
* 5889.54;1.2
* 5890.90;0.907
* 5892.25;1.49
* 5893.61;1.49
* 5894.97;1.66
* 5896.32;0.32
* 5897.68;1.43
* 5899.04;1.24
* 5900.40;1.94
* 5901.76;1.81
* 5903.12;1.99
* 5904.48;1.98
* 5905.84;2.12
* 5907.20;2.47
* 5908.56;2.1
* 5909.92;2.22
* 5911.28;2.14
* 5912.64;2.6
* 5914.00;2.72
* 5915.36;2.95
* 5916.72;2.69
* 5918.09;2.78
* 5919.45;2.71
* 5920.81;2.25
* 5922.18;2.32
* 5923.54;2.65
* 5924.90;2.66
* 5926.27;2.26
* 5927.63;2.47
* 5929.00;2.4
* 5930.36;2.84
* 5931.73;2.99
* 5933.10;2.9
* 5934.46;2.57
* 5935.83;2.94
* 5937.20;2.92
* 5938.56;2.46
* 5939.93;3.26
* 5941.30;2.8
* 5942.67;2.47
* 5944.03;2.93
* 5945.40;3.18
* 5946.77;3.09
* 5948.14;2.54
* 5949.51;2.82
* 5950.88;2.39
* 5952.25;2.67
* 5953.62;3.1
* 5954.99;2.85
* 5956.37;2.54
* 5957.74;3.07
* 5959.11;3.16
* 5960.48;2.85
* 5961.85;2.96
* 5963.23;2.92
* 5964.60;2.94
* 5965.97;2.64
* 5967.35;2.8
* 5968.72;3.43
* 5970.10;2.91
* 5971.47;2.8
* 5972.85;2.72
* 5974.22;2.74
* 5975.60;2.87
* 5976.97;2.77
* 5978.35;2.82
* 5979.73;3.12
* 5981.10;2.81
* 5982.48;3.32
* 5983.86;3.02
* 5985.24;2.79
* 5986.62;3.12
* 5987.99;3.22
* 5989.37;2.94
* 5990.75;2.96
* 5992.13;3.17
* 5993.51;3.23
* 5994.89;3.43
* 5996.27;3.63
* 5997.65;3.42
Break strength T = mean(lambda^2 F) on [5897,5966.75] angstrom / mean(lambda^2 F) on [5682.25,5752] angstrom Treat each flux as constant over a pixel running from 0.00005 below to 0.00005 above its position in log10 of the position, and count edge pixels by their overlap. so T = 0.7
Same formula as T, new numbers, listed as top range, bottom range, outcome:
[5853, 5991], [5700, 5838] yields 0.69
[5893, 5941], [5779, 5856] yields 0.63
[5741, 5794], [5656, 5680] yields 1.30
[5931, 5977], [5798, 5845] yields 0.77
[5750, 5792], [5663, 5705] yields 1.20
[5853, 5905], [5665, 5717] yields 0.67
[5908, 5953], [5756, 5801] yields 0.70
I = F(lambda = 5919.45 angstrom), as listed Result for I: 2.71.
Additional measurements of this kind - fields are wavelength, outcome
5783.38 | 4.22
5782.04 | 3.94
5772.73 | 4.14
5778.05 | 3.69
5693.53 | 3.56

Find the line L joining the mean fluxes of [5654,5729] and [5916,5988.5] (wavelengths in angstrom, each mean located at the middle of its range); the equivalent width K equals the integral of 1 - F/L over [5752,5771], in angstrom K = -3.4 angstrom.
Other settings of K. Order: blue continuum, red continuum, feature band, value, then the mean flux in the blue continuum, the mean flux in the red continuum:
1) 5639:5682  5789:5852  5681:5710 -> -2.2 angstrom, 3.25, 3.84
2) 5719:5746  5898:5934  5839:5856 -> -2.7 angstrom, 3.89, 2.38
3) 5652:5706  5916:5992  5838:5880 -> 0.1 angstrom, 3.41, 2.82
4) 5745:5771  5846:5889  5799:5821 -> -4.6 angstrom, 3.95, 2.66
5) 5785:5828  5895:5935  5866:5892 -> 6.1 angstrom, 3.94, 2.28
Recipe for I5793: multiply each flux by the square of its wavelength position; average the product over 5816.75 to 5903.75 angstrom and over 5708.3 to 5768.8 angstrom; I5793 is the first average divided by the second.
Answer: 0.74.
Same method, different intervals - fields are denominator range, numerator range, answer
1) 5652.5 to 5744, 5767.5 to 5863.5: 1.09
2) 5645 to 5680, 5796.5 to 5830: 1.27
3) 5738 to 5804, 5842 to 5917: 0.62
